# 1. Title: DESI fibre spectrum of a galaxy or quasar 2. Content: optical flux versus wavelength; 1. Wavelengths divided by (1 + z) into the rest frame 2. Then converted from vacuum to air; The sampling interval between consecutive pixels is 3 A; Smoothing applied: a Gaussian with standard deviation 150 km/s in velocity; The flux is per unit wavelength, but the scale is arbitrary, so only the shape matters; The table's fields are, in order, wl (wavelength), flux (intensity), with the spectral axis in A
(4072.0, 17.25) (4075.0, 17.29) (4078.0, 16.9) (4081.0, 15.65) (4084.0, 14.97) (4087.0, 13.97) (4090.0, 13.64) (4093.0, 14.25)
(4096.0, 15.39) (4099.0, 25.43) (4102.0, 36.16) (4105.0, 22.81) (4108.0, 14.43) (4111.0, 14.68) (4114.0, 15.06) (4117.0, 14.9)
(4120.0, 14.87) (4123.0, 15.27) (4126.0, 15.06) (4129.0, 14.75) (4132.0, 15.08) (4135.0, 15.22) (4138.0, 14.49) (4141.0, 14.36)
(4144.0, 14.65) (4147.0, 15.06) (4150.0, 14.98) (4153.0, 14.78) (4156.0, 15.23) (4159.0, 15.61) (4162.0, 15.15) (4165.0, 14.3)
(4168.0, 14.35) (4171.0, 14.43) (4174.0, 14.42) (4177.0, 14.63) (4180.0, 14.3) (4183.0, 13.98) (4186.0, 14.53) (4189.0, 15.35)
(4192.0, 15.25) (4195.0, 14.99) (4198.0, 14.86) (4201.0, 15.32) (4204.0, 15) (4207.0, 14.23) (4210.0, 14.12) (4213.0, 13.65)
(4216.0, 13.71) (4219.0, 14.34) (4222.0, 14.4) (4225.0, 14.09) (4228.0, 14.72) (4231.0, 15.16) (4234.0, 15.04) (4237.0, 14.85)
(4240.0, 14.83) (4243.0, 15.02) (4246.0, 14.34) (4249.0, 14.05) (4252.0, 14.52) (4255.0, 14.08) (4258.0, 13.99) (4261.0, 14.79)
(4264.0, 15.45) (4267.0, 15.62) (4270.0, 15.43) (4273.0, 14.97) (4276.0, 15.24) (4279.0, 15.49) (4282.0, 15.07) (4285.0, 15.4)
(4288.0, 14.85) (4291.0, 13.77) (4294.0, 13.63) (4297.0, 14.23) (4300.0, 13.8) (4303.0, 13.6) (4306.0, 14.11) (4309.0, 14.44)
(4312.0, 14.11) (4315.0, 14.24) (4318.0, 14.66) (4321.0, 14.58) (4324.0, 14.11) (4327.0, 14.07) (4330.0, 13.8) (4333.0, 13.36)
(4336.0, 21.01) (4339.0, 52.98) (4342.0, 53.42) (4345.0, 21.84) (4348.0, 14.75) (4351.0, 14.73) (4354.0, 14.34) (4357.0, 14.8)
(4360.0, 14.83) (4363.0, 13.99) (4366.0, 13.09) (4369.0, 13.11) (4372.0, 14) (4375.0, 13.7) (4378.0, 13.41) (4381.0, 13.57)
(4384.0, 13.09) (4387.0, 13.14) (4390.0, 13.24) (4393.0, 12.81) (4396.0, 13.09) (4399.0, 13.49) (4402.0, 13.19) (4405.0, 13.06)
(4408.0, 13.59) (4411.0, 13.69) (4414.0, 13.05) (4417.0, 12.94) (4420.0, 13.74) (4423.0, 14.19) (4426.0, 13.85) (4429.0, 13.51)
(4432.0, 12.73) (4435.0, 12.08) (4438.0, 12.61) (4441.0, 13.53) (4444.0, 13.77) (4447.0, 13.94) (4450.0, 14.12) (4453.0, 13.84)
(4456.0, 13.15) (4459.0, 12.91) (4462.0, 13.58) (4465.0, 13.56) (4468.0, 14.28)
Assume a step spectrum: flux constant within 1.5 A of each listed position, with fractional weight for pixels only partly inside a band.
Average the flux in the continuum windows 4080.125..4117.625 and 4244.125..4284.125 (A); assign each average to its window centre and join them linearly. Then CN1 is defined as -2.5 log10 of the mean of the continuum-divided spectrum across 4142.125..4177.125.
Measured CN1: 0.14 mag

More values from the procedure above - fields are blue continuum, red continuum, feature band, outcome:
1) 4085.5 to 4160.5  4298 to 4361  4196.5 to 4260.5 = 0.207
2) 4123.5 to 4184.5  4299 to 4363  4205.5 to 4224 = 0.143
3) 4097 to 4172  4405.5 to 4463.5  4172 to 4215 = 0.089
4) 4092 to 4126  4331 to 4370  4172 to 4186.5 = 0.316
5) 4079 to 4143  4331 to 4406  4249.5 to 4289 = 0.148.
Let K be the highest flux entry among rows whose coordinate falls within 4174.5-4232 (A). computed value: 15.35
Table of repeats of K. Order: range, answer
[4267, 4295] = 15.62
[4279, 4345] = 53.42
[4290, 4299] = 14.23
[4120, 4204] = 15.61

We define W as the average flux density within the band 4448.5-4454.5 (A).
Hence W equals 14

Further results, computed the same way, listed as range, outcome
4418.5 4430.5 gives 13.8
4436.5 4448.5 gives 13.5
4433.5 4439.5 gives 12.3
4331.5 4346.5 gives 32.5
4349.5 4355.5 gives 14.5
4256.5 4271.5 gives 15.1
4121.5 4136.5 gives 15.1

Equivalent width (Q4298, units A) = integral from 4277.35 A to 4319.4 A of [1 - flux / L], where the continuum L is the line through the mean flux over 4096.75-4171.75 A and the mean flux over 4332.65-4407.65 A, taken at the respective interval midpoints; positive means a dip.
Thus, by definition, 6.8 A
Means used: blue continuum 16.5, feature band 14.4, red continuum 17.4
